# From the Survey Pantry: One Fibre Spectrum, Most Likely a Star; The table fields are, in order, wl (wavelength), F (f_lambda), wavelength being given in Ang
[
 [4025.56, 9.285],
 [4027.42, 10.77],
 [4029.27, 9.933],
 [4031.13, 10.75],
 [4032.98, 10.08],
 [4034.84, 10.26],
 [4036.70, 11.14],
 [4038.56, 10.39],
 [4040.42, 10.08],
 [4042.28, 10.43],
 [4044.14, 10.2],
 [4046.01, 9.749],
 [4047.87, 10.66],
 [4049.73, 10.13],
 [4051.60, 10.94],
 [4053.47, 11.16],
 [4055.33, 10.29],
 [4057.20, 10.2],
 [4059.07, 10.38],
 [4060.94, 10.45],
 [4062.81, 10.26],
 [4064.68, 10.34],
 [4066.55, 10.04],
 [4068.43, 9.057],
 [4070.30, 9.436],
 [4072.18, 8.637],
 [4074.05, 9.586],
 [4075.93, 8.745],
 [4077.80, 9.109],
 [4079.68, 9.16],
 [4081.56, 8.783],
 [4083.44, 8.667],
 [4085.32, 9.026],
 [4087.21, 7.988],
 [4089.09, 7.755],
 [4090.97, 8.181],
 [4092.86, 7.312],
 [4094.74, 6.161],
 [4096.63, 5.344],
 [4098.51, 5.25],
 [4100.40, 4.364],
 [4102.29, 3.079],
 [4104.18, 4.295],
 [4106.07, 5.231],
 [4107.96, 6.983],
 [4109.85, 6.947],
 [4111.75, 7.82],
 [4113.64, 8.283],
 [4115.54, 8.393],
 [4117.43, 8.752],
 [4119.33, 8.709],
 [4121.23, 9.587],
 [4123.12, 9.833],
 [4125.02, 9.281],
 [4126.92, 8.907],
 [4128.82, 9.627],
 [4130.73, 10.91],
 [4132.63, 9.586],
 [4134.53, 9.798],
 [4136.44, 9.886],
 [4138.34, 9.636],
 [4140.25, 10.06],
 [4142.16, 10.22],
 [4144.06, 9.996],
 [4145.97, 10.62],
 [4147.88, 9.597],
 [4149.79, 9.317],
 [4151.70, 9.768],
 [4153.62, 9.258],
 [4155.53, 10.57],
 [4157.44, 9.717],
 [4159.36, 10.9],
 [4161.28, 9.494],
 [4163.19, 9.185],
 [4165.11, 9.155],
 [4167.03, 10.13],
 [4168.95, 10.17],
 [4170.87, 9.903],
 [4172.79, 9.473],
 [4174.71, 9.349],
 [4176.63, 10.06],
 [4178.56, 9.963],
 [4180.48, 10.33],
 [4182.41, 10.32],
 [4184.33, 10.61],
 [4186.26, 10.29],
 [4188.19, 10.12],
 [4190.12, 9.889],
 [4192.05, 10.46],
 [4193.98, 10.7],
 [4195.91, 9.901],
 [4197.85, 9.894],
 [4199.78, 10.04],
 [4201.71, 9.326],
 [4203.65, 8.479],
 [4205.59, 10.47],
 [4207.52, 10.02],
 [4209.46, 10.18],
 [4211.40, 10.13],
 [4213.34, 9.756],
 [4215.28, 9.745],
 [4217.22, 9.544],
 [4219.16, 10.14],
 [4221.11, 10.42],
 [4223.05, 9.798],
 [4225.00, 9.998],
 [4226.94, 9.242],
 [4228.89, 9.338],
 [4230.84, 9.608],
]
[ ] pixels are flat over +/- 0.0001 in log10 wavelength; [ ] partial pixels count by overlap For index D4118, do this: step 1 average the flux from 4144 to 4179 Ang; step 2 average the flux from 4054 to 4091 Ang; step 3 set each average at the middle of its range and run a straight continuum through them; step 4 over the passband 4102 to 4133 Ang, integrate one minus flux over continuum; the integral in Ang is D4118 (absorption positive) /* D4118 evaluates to 4.9 Ang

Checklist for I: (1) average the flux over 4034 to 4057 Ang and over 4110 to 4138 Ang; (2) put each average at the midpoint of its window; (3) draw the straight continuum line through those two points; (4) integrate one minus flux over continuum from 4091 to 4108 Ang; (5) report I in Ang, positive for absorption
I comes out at 7.4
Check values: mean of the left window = 10.4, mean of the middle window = 5.4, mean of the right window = 9.18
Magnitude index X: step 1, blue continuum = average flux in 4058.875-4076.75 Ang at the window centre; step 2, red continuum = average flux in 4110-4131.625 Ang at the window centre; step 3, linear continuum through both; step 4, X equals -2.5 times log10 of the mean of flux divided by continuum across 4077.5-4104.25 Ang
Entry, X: 0.32 mag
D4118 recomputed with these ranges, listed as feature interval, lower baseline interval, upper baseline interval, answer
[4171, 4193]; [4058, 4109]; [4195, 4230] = -1.7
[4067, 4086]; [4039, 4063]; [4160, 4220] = 2.3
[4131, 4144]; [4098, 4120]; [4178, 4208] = -3.7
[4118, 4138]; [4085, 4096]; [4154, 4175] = -2.0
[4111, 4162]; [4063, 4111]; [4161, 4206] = -4.6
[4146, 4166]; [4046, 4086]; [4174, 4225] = 0.4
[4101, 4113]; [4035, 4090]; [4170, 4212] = 5.0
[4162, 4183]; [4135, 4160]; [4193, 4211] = 0.2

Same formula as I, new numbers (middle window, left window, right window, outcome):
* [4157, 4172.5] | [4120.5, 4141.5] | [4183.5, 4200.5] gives 0.28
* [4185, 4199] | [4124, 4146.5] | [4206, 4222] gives -0.31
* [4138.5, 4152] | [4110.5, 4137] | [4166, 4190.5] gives -0.56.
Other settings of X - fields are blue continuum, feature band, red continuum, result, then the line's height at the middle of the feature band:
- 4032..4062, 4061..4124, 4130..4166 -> 0.27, 10.2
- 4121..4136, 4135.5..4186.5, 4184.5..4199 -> 0.00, 9.96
